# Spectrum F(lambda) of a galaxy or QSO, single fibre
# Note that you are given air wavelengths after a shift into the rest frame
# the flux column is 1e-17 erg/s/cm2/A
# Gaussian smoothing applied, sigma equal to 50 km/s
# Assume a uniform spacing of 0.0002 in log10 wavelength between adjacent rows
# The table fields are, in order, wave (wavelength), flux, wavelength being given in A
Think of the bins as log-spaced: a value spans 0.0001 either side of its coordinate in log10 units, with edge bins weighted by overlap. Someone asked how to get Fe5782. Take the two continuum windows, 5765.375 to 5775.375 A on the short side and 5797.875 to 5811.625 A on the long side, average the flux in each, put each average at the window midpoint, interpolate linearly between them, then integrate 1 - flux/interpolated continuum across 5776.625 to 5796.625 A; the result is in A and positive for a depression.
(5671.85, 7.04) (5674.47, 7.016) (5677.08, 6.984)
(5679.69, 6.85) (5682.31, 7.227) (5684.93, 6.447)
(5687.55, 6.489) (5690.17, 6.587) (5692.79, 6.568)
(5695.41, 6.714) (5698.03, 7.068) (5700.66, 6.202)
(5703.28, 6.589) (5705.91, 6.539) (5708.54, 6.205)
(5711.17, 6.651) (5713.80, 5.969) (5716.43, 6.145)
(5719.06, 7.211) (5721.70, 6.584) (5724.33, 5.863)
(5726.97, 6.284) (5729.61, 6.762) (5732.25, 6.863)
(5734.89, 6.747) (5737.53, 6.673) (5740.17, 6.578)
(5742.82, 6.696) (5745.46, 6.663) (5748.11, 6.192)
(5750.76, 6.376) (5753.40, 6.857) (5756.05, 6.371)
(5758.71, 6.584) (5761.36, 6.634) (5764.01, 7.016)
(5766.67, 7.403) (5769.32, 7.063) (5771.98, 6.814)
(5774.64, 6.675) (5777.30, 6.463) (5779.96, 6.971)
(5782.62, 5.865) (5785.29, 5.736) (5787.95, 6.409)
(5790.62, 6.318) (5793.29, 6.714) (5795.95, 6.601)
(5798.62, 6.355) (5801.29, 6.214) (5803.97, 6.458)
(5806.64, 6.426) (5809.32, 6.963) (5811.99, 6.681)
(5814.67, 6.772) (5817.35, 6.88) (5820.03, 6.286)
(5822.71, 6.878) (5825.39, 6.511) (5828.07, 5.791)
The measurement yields 1.2 A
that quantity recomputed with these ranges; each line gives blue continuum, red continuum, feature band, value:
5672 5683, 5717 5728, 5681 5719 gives 1.1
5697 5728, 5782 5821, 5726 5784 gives -1.9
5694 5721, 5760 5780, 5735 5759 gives 0.7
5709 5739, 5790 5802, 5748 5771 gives -0.9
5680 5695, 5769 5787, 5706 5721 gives 0.4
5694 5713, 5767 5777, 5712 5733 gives 0.6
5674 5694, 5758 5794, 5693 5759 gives 1.6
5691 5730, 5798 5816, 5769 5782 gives -0.4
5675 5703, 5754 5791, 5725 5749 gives 0.2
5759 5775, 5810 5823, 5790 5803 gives 0.7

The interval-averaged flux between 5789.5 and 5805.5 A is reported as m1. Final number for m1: 6.45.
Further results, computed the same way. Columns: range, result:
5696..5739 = 6.53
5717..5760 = 6.57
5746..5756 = 6.48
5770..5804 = 6.44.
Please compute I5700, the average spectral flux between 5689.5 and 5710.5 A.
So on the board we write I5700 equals 6.56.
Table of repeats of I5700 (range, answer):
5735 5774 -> 6.71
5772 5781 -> 6.71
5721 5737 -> 6.52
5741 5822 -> 6.58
